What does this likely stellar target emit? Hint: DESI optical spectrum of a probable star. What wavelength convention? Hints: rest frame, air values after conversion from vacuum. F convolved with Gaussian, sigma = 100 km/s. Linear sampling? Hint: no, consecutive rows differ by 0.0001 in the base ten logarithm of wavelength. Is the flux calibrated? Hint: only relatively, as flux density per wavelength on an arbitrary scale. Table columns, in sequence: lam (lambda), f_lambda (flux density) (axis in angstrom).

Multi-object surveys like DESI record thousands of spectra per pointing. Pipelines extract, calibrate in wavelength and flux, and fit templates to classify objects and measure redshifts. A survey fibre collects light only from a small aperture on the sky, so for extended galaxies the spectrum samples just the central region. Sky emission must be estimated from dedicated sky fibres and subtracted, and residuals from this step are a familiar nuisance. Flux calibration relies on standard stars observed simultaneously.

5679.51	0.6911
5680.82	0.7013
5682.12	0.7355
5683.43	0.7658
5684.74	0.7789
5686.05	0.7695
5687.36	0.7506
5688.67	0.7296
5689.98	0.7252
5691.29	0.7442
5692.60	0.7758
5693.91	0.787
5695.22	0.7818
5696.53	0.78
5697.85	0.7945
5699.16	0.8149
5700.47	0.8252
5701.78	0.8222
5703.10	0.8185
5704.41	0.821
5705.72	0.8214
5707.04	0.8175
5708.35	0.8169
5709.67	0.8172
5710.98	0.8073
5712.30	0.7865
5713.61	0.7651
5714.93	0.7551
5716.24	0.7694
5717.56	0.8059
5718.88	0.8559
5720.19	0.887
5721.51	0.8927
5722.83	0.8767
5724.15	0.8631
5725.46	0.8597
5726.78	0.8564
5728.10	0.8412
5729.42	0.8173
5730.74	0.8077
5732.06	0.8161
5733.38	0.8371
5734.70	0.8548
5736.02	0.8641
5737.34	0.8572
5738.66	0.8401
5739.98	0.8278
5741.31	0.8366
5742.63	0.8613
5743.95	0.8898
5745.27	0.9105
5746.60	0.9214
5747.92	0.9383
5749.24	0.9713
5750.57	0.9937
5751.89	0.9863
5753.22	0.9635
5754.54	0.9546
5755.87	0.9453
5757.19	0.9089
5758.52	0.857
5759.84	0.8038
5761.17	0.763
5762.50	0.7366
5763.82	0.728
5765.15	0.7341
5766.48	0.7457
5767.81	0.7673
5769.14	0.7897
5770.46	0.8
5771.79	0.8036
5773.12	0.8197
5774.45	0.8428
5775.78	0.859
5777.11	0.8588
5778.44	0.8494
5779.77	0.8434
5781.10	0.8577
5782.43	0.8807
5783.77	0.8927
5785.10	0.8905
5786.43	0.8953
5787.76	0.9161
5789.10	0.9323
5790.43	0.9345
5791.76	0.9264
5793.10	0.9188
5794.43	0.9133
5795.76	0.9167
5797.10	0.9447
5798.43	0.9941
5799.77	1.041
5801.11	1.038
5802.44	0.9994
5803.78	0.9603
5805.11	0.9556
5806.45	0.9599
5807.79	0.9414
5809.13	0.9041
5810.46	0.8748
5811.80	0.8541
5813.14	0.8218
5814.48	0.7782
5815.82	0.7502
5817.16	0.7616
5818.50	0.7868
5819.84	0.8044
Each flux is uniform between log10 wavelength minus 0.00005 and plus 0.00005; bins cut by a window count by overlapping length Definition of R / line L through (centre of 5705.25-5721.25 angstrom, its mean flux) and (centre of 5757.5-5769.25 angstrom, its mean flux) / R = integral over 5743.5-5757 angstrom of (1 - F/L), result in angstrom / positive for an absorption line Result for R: -2.8 angstrom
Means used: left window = 0.811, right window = 0.772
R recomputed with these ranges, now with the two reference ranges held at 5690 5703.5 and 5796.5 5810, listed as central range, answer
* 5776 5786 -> 0.71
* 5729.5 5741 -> 0.26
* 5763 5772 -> 1.45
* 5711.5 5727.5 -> -0.02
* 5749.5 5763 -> -0.06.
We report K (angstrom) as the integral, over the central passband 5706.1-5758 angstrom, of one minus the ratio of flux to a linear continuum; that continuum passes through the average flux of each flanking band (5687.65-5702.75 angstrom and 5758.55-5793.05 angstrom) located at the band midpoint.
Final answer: -3.7 angstrom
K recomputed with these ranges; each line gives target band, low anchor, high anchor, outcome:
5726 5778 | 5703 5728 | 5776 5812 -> 1.12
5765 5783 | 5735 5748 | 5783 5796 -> 1.60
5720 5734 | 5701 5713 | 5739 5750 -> 0.11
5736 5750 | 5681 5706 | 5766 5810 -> -0.73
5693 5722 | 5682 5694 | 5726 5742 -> -0.73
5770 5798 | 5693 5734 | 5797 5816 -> 0.54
